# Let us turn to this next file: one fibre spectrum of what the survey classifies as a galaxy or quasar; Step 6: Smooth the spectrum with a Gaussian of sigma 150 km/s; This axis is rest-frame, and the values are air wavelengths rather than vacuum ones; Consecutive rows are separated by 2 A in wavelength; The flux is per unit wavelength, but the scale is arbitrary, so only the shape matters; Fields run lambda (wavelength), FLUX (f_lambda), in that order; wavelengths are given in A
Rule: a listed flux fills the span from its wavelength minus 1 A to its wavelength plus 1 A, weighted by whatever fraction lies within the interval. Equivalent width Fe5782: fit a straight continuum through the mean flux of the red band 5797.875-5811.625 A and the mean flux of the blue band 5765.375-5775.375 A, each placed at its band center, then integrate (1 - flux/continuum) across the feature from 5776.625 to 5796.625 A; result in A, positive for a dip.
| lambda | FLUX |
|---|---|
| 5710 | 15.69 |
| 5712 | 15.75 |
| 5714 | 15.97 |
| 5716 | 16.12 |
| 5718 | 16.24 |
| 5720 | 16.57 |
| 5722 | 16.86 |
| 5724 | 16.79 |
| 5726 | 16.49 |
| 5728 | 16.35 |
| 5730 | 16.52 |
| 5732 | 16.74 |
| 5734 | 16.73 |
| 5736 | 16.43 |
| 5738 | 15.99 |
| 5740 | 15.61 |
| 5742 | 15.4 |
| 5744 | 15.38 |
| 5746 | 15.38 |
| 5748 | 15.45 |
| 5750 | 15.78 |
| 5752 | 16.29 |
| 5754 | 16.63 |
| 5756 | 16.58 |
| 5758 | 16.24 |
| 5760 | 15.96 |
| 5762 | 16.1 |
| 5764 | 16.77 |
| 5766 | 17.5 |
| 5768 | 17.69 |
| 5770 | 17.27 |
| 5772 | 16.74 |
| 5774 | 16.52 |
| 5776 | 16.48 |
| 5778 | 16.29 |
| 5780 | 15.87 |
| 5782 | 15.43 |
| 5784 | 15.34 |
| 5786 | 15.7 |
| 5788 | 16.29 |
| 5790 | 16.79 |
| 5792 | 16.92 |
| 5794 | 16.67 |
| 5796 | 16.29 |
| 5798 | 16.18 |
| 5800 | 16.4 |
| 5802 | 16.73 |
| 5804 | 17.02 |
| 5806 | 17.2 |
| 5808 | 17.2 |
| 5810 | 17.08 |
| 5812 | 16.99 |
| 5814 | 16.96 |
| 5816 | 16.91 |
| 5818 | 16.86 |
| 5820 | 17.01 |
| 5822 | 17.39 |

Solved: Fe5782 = 0.98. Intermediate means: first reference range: 17.1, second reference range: 16.9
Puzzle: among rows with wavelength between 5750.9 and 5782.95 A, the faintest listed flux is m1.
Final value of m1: 15.43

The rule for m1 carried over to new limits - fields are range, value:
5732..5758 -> 15.38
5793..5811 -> 16.18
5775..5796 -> 15.34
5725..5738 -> 15.99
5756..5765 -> 15.96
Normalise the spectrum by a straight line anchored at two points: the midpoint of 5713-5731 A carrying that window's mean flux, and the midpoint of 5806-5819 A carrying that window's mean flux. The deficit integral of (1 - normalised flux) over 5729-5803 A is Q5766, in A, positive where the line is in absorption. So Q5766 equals 1.8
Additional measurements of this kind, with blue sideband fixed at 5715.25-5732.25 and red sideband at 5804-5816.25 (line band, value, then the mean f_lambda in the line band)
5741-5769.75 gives 0.8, 16.3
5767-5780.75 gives 0.1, 16.7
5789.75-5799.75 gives 0.3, 16.5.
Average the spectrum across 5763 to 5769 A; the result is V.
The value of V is 17.3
